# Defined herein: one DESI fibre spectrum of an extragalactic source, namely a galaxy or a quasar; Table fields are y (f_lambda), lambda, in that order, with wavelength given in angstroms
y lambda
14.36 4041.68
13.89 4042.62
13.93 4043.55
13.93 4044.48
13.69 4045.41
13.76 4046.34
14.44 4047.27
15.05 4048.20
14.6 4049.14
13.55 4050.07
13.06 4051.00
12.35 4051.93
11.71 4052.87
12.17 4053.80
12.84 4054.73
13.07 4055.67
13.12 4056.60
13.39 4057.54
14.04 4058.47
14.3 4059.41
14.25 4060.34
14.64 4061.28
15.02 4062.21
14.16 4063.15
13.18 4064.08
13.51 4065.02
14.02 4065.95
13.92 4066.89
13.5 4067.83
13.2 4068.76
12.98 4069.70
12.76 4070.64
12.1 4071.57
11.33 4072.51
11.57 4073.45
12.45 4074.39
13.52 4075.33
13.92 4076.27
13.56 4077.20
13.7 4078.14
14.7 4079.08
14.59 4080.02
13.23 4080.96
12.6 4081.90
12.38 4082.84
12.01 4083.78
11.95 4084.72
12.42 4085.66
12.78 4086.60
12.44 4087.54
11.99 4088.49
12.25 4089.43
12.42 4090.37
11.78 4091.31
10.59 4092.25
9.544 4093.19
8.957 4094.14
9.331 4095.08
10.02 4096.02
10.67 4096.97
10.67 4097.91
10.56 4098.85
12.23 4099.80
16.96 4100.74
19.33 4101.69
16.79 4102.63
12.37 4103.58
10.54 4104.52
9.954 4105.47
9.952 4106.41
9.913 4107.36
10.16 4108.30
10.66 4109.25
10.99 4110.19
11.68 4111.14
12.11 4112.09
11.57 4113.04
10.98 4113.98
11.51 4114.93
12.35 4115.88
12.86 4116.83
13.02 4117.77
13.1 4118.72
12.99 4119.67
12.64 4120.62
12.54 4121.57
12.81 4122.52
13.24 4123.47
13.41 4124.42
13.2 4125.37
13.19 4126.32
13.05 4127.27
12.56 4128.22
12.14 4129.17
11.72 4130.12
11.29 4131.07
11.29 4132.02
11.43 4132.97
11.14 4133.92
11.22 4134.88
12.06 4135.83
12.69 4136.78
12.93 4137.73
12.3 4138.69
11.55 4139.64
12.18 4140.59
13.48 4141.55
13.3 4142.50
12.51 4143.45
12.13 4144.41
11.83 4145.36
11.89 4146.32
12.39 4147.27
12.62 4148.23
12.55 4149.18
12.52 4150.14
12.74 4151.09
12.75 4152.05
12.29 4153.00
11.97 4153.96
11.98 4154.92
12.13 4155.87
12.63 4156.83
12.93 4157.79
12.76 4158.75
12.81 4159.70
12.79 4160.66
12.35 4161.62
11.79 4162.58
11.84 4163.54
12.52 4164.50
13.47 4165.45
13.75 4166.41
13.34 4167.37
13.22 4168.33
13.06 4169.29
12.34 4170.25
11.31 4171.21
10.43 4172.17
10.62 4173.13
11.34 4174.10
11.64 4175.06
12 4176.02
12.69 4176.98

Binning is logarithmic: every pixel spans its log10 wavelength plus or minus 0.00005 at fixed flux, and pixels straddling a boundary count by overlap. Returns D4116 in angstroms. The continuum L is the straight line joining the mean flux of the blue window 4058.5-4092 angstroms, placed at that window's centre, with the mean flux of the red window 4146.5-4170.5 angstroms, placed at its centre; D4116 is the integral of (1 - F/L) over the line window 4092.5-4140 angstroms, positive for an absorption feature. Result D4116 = 3.2 angstroms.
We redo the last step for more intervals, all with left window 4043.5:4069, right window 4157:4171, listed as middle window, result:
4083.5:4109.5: 3.0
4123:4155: 1.5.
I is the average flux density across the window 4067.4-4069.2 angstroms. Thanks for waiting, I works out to 13.4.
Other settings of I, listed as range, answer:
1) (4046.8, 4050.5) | 14.4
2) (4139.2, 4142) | 12.4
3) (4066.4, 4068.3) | 13.7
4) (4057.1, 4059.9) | 13.9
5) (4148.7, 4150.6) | 12.5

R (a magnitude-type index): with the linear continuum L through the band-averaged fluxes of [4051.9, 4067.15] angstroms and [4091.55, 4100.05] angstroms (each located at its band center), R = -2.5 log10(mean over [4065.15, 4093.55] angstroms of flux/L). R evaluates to -0.09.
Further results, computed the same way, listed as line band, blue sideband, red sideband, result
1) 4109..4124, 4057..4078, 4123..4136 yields 0.022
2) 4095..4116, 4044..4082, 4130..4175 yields 0.093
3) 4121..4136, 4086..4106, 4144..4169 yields 0.002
